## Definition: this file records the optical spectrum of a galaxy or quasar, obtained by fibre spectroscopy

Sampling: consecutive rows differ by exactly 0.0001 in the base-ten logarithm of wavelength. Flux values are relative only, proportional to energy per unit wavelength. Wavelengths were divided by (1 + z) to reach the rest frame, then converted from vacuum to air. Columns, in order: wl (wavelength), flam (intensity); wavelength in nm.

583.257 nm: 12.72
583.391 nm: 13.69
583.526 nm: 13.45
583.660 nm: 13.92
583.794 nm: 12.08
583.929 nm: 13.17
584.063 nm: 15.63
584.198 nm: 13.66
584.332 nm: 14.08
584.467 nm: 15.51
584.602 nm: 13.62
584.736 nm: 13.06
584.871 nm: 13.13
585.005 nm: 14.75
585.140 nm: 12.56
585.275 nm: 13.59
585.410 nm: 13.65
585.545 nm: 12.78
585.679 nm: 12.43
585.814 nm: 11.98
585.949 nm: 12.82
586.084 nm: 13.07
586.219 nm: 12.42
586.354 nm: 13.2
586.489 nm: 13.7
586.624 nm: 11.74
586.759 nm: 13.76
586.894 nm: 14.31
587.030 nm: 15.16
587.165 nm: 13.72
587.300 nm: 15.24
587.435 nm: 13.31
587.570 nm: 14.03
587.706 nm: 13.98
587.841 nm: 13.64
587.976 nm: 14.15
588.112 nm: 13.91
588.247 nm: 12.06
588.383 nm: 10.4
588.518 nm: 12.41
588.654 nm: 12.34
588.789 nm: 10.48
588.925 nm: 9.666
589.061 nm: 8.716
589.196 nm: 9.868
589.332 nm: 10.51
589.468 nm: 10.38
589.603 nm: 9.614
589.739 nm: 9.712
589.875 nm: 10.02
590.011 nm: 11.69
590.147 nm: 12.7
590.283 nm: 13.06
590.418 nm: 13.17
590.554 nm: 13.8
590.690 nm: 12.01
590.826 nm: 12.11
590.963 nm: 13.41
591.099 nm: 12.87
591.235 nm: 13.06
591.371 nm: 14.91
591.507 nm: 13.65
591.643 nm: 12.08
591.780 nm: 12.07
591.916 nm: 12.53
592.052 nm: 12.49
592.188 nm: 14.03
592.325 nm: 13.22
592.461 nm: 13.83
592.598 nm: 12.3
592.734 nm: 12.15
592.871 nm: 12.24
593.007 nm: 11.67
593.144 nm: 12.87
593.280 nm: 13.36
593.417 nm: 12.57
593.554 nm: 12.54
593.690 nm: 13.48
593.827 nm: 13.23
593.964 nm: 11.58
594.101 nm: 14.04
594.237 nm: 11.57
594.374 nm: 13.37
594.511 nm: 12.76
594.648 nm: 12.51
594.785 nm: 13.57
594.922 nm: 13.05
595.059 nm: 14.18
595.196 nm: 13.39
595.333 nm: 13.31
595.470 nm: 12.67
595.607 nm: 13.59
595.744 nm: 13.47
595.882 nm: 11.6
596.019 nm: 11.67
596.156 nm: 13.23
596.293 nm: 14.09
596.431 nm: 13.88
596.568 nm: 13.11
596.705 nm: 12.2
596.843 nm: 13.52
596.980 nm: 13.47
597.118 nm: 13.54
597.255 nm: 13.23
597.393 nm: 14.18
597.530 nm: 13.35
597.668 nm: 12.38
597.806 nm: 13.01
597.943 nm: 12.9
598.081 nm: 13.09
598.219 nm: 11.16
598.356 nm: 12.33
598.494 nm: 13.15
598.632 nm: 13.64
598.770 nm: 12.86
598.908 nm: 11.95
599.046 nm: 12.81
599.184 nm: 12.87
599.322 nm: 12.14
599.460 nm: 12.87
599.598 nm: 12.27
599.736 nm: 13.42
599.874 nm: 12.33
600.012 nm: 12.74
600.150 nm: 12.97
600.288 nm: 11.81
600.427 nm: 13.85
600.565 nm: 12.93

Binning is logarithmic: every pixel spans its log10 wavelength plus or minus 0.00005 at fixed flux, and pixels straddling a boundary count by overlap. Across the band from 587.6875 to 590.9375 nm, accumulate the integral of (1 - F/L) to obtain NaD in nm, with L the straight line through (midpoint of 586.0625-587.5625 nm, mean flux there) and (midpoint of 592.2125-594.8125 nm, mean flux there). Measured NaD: 0.40 nm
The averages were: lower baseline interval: 13.6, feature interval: 11.7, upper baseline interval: 12.8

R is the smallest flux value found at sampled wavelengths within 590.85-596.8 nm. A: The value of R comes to 11.57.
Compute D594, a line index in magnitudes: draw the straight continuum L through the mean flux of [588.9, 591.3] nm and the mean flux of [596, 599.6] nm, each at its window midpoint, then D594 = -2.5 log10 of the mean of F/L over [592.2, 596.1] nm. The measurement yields -0.053 mag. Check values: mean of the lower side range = 11.5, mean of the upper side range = 13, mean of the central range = 12.9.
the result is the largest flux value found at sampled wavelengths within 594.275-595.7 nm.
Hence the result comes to 14.18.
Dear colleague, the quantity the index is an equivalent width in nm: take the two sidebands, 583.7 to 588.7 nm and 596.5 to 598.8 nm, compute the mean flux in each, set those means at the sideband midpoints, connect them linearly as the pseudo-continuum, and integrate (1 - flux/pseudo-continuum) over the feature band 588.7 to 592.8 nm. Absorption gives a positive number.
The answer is 0.38 nm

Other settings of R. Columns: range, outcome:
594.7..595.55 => 12.67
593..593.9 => 11.67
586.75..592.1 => 8.716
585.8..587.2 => 11.74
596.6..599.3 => 11.16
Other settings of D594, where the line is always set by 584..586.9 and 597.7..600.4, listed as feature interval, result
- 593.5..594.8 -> 0.007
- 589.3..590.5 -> 0.169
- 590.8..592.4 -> 0.001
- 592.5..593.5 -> 0.043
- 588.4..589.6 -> 0.250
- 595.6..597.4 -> -0.029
